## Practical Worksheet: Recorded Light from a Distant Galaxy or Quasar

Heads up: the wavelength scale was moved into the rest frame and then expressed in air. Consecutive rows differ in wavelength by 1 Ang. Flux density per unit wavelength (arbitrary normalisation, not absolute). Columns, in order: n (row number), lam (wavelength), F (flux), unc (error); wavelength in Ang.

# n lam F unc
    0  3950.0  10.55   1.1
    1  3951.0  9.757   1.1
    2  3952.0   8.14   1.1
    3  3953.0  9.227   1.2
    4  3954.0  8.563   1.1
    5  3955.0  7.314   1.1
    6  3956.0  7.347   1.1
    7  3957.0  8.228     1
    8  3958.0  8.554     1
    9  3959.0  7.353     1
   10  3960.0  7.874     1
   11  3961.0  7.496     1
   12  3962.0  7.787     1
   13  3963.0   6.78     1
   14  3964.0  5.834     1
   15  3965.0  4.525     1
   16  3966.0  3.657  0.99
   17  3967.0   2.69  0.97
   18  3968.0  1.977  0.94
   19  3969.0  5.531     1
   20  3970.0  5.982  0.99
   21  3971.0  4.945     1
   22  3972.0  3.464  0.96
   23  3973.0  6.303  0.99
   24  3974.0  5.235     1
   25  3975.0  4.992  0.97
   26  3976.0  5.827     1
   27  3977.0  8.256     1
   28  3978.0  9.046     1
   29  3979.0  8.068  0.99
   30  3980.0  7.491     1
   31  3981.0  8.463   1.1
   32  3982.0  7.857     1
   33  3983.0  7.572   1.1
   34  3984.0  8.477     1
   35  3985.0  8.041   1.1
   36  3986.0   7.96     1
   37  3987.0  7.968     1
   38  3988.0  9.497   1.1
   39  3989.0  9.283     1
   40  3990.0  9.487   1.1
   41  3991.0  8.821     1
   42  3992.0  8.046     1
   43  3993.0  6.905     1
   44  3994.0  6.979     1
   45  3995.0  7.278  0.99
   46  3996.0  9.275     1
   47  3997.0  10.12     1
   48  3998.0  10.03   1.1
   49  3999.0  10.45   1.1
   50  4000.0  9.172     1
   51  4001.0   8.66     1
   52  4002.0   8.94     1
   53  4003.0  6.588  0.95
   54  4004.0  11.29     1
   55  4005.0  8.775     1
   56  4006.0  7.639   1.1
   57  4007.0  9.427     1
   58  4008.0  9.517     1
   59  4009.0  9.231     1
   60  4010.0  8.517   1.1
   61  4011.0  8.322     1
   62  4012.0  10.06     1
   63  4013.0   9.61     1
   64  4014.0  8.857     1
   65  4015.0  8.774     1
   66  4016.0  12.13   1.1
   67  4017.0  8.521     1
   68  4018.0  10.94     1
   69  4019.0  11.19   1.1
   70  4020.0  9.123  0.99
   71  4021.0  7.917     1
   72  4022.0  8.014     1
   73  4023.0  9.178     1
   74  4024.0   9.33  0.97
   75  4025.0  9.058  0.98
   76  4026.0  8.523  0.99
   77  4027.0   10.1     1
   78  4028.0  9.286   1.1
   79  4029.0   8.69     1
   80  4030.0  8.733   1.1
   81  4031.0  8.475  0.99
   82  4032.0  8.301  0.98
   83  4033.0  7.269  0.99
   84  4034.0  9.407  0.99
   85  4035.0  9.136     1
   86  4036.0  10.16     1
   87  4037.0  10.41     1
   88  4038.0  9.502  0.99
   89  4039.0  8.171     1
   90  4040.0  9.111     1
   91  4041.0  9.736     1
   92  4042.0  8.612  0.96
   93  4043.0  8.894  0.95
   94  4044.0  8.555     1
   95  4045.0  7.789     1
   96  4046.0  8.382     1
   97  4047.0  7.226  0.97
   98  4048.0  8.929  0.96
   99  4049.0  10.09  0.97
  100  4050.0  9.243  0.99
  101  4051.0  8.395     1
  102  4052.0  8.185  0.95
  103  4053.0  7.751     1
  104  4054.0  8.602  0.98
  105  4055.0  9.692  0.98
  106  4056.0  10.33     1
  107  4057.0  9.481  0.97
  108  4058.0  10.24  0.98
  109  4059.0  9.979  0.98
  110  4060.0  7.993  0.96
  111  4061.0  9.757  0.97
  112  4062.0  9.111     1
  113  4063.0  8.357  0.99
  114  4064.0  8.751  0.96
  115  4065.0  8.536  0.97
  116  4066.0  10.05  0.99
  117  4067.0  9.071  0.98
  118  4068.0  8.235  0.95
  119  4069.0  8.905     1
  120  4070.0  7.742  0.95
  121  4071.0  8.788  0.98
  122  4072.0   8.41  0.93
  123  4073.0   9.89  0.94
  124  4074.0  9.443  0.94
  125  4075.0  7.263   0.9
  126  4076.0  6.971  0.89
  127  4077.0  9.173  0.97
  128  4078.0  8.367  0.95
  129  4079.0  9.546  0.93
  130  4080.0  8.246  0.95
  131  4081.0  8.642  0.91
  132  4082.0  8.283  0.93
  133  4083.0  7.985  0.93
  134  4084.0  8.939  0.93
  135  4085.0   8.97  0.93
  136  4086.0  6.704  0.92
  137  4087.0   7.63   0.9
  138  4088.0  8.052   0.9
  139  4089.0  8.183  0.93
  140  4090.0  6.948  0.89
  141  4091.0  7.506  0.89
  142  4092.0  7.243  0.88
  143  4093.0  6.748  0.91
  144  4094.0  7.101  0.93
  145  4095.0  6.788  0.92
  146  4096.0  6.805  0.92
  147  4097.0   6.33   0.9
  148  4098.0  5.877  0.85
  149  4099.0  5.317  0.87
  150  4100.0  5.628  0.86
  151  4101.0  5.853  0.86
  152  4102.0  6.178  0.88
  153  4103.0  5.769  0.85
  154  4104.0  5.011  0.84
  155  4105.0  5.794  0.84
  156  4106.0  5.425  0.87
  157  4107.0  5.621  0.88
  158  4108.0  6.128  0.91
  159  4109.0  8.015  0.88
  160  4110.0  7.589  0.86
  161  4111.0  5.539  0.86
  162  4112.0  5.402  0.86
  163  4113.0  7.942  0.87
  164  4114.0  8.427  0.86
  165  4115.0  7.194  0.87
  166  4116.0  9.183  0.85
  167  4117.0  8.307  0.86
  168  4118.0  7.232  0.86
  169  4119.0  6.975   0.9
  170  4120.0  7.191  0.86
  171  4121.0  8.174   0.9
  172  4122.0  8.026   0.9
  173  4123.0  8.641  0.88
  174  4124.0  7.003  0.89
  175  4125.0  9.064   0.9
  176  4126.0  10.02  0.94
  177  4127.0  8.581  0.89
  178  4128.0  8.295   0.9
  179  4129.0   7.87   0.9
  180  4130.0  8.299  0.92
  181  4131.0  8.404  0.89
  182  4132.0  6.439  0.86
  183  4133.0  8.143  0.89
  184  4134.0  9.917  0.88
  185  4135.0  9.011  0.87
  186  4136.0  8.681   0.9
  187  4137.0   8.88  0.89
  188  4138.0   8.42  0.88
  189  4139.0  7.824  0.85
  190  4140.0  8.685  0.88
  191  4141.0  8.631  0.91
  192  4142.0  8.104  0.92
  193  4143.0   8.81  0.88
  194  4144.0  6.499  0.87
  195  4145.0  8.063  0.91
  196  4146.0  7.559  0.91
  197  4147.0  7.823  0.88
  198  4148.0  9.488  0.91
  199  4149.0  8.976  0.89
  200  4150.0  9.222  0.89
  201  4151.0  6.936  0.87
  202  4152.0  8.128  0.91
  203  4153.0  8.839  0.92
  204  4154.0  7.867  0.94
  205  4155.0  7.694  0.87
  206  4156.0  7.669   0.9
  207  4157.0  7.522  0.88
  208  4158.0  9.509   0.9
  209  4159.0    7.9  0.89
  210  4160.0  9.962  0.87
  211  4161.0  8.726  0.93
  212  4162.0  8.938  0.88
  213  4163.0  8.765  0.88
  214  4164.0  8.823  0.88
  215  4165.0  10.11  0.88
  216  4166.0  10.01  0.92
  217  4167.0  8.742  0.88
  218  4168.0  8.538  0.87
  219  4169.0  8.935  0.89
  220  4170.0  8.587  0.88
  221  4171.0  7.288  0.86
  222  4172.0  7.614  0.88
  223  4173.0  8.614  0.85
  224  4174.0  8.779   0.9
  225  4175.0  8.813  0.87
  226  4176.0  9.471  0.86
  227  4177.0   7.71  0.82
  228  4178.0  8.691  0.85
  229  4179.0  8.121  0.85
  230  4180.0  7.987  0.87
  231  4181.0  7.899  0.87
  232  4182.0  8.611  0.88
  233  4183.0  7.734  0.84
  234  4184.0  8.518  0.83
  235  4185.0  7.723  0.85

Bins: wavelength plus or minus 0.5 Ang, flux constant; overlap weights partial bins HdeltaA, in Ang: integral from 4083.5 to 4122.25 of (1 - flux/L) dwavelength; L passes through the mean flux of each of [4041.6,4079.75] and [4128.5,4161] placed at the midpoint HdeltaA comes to 7.2 Ang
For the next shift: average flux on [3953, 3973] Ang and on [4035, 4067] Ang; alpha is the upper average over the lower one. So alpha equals 1.5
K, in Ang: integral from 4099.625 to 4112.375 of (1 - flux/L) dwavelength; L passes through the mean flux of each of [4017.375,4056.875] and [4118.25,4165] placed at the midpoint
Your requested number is 3.80 Ang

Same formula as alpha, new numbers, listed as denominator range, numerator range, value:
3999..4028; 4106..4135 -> 0.84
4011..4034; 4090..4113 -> 0.69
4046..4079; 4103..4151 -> 0.88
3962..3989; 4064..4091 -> 1.30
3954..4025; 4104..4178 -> 1.02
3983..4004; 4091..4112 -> 0.72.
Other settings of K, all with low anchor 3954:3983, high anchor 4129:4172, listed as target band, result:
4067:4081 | -1.76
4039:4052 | -2.52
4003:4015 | -3.81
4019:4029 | -2.82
